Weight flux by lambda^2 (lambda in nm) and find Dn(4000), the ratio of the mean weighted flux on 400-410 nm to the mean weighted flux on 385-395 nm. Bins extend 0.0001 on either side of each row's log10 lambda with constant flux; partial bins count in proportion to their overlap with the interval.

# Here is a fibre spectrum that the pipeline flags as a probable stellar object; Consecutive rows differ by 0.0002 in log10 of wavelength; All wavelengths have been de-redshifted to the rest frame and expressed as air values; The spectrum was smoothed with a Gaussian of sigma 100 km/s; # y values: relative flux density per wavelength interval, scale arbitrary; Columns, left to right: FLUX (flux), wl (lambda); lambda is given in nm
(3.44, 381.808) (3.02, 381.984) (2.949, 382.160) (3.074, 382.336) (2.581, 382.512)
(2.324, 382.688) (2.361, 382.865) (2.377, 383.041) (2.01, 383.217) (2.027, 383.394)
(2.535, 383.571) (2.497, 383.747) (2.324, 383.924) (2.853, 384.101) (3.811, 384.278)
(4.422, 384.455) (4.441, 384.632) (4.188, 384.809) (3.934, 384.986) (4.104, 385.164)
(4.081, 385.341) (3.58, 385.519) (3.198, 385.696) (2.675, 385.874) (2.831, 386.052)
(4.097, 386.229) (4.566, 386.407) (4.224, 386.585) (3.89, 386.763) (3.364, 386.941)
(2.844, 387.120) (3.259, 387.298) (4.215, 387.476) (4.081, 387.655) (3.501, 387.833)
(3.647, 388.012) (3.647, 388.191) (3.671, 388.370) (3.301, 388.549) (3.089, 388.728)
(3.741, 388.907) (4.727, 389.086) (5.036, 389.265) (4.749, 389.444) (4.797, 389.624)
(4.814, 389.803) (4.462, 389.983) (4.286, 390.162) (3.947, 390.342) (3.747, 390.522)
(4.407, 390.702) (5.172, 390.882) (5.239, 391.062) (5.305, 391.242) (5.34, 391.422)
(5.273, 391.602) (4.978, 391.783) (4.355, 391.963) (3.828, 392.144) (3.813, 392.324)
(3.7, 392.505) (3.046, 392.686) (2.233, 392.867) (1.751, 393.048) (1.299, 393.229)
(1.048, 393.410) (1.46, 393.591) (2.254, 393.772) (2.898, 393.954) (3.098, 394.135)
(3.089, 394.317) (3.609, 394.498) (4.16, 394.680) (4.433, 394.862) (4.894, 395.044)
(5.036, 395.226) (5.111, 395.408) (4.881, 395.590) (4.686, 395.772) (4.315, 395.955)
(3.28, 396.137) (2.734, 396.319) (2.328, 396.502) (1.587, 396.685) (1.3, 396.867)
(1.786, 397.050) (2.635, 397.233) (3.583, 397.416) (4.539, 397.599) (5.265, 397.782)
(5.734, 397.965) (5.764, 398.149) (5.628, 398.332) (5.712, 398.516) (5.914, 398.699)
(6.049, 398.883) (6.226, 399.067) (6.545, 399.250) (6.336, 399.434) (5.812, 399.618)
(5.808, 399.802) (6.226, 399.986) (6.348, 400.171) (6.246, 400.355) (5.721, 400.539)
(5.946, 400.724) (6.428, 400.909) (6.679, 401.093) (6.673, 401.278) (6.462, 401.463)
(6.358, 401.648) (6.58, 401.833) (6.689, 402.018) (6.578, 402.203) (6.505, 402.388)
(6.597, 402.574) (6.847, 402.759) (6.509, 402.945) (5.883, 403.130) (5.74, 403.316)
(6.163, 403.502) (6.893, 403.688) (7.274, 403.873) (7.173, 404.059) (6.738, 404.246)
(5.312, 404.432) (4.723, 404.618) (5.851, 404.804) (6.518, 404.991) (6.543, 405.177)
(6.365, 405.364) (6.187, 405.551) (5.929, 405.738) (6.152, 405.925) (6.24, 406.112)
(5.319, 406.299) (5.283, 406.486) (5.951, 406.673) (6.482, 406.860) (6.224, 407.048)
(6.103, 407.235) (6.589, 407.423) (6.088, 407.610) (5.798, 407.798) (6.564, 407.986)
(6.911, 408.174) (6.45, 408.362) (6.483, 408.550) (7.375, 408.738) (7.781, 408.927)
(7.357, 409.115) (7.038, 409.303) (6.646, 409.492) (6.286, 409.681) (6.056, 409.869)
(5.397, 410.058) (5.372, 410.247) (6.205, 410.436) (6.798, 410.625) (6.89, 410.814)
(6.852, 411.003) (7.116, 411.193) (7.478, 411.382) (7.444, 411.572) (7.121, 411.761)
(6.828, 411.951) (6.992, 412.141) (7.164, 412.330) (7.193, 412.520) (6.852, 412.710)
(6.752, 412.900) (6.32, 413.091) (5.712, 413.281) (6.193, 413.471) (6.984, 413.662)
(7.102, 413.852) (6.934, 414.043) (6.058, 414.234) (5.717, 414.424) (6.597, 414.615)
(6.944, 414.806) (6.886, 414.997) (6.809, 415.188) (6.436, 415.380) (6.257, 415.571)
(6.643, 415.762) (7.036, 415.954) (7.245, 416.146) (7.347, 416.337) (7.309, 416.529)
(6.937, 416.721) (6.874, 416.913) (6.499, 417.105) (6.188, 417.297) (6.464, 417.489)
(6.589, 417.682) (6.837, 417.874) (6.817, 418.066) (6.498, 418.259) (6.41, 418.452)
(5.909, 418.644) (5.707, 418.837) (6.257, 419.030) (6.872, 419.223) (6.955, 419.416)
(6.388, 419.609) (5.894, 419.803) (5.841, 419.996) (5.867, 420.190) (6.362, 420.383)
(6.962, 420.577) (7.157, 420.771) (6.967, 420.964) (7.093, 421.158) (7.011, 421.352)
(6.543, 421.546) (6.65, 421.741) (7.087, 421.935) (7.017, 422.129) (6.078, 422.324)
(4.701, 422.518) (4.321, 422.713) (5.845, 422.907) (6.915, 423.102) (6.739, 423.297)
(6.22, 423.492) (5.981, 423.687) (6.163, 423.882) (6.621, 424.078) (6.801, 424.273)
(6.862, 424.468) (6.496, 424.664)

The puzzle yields 1.83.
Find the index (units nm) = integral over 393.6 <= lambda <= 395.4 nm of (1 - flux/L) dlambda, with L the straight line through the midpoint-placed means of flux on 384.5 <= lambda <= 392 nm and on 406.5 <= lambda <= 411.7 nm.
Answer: 0.439 nm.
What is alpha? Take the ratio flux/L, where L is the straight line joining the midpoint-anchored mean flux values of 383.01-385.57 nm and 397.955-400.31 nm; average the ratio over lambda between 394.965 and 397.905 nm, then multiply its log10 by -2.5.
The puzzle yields 0.45 mag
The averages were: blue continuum 3.3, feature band 3.64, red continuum 6.02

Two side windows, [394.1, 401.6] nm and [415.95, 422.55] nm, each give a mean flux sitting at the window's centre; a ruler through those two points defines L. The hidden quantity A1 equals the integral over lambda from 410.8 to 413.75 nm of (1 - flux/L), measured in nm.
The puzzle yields -0.41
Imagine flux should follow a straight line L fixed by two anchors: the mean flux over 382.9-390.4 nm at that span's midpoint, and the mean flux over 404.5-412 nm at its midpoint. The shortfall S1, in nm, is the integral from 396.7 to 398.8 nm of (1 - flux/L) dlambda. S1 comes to 0.35 nm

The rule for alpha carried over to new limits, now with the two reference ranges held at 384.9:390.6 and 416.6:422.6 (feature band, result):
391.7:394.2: 0.45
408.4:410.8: -0.16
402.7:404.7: -0.21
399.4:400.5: -0.24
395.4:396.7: 0.24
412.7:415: -0.08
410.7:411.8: -0.22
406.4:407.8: -0.12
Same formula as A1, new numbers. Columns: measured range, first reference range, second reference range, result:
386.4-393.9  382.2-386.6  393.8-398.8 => -0.47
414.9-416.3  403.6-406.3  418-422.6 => -0.08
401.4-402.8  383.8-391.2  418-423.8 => -0.44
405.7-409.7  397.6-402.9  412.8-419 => -0.03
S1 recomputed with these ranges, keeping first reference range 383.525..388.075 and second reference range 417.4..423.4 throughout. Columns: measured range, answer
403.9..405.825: -0.39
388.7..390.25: -0.23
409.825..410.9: -0.10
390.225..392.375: -0.31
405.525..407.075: -0.20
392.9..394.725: 0.79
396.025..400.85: -0.18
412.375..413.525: -0.15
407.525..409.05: -0.36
